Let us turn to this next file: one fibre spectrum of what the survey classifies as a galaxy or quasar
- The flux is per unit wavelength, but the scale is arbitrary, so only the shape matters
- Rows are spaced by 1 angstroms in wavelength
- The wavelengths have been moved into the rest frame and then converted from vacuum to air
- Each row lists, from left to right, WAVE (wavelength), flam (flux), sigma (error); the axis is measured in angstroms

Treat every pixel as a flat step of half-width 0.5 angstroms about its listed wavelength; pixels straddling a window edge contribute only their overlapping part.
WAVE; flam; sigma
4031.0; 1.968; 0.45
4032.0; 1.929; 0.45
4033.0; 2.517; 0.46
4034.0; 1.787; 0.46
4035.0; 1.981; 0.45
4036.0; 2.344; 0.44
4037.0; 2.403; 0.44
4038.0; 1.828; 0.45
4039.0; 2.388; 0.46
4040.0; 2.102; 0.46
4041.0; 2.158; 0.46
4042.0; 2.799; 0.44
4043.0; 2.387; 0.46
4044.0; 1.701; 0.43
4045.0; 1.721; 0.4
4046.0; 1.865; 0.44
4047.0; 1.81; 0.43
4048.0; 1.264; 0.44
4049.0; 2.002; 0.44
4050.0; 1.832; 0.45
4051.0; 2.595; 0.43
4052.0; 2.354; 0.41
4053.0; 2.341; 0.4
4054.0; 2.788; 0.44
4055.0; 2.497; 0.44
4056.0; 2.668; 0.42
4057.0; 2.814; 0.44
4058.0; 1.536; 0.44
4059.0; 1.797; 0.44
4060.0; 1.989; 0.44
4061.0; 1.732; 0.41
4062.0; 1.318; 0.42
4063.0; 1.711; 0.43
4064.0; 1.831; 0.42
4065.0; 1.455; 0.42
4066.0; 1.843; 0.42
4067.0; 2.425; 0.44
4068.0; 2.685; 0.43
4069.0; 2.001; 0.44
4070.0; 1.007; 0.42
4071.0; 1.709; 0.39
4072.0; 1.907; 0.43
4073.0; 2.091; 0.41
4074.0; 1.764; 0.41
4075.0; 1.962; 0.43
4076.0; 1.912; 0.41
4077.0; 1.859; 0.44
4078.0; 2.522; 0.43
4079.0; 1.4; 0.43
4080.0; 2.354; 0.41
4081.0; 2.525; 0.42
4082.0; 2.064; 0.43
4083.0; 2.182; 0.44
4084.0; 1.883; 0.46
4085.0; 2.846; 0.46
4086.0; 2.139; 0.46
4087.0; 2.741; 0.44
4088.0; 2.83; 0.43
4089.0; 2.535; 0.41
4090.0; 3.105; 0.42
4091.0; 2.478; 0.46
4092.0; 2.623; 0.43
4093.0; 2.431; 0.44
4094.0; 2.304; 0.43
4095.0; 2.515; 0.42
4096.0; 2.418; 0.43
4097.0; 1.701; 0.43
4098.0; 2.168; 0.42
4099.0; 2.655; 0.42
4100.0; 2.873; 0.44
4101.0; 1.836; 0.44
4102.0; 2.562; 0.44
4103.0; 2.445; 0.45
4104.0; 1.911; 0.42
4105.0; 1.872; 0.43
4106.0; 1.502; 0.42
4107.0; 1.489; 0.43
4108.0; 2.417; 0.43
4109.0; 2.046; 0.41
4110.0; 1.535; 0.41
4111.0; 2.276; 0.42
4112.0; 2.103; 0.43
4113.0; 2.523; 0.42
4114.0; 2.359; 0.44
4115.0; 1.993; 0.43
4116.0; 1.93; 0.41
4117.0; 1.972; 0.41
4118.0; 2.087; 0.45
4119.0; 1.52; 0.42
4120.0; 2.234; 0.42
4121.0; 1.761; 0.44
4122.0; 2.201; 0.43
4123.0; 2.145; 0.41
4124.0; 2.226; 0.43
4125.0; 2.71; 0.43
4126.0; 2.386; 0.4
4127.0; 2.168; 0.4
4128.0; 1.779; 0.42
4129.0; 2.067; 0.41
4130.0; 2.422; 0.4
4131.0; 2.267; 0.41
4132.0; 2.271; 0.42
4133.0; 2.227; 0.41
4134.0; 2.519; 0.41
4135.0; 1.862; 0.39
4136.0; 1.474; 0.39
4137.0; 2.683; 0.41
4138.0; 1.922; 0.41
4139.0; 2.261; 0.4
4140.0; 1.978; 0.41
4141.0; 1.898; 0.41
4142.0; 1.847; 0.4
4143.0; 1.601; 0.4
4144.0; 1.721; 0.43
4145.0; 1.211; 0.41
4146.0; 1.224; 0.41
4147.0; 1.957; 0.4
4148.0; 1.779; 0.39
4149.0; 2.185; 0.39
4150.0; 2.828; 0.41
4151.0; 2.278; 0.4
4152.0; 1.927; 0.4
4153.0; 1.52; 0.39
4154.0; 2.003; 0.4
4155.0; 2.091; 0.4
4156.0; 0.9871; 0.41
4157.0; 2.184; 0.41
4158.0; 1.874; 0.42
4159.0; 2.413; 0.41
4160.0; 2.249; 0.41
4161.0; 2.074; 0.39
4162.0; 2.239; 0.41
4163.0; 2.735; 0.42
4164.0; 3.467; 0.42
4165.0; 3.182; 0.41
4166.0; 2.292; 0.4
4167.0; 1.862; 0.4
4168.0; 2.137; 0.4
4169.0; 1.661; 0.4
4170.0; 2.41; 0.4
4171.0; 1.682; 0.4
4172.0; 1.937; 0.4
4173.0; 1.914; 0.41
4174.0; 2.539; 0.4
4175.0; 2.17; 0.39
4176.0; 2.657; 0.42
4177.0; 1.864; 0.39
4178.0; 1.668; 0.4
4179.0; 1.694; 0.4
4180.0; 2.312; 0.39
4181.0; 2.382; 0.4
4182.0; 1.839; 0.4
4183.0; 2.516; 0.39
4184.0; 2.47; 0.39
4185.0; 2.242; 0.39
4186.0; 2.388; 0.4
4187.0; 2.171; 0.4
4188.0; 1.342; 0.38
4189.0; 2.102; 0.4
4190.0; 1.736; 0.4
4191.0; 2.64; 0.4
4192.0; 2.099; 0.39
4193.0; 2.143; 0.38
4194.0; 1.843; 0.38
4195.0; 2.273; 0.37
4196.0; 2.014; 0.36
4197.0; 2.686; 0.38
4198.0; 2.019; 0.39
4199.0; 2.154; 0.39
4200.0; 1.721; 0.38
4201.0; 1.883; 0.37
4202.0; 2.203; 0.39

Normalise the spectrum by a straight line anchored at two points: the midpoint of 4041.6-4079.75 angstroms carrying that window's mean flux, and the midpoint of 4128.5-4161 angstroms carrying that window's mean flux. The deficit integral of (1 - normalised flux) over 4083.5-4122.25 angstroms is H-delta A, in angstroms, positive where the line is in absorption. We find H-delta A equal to -4.49 angstroms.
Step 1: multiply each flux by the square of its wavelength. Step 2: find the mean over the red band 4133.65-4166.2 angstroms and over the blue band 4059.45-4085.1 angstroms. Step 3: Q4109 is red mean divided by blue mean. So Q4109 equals 1.1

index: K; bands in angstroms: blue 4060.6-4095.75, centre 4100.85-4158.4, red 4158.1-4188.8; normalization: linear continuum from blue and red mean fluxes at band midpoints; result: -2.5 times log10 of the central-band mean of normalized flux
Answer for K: 0.08 mag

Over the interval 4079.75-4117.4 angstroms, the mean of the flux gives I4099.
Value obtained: 2.27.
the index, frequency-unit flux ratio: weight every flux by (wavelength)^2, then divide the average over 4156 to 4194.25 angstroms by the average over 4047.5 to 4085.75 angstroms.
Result 1.12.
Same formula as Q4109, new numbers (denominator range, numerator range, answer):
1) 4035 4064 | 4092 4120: 1.05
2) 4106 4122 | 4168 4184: 1.08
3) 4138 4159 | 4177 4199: 1.15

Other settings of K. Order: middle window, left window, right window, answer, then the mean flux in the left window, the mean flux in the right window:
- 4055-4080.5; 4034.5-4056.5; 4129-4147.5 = 0.10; 2.17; 1.97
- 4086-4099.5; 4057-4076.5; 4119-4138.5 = -0.25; 1.85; 2.16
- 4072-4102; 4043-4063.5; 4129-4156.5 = -0.15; 2.03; 1.96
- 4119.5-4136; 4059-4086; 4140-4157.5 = -0.16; 1.96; 1.84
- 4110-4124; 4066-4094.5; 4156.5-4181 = 0.08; 2.22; 2.22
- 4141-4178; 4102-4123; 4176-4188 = 0.02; 2.03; 2.13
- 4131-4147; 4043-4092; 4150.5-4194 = 0.11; 2.1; 2.14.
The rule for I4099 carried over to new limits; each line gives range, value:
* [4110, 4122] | 2.05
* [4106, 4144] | 2.07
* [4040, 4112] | 2.13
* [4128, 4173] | 2.07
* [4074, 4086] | 2.12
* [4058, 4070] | 1.84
